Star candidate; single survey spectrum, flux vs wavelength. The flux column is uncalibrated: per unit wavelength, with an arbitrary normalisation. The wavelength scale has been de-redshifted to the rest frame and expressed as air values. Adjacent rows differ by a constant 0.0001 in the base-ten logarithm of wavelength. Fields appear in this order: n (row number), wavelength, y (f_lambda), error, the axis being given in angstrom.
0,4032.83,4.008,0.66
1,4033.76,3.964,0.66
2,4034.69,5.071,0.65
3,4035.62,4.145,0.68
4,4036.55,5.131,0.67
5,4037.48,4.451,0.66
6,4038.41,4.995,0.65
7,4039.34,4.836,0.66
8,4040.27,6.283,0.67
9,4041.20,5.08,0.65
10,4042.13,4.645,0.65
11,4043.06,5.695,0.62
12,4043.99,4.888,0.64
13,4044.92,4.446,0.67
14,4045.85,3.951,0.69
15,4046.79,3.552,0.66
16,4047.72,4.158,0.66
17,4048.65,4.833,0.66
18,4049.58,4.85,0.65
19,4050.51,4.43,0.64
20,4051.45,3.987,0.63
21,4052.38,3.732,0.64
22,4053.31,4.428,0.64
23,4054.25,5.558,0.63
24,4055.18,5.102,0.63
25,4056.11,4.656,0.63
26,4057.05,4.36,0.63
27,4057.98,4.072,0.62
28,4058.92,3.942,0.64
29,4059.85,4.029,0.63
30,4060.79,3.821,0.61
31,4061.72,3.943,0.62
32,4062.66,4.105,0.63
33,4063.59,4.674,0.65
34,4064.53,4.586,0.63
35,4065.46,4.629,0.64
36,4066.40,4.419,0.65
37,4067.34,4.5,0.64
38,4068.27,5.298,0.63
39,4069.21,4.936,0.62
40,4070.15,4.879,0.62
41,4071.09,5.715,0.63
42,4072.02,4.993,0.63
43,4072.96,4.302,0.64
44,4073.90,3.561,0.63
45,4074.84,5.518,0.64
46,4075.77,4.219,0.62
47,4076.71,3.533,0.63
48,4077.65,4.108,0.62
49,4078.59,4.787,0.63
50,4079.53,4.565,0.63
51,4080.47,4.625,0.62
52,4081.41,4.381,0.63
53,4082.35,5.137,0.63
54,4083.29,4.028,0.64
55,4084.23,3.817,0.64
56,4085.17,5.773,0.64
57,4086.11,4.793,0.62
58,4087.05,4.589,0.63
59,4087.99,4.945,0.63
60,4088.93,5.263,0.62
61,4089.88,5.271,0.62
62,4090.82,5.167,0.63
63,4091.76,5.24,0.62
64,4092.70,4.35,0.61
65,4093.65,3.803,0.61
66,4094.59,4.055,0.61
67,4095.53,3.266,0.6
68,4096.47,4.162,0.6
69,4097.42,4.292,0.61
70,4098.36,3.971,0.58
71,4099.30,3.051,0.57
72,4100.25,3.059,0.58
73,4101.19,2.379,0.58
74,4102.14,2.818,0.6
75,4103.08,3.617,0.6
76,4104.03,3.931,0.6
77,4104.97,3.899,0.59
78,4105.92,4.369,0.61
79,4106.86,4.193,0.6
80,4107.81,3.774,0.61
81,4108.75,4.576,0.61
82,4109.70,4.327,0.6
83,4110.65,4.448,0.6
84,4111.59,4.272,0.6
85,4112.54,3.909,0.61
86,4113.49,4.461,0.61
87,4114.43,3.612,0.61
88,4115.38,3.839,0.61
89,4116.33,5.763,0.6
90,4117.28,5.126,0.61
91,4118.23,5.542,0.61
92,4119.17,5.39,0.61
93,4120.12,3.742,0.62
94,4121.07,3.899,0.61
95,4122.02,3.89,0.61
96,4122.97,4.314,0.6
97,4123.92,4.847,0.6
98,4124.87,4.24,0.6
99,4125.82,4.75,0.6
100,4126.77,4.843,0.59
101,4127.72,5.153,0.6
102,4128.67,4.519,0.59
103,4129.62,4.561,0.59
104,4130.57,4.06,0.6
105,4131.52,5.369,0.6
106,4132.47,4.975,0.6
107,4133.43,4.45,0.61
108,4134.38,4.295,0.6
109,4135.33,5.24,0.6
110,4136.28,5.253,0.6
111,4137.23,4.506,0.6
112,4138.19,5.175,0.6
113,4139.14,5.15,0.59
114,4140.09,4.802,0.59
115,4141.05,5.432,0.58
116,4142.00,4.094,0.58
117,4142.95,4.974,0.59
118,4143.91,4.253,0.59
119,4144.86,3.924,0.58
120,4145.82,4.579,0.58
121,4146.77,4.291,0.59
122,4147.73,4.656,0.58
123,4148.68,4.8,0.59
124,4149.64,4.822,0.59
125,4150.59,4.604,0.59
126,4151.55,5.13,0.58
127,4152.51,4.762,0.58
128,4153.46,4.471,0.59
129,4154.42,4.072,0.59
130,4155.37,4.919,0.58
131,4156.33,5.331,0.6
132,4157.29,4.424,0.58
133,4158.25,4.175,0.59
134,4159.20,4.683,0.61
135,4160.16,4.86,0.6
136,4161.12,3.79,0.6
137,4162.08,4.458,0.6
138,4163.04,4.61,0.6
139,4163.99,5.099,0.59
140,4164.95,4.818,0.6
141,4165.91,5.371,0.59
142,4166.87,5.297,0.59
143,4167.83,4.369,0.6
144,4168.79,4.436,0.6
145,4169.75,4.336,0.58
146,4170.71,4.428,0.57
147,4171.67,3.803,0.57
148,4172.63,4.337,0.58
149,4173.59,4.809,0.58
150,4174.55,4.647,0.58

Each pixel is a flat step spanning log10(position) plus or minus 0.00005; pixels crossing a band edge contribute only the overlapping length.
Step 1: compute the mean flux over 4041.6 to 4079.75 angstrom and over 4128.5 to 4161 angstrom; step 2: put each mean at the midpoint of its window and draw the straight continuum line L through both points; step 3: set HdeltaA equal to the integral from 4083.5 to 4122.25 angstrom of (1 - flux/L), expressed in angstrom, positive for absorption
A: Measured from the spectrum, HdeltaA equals 2.8 angstrom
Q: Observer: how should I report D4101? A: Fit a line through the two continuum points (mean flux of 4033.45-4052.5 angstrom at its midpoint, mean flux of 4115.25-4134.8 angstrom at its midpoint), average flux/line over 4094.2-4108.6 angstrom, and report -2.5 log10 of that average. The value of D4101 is 0.26 mag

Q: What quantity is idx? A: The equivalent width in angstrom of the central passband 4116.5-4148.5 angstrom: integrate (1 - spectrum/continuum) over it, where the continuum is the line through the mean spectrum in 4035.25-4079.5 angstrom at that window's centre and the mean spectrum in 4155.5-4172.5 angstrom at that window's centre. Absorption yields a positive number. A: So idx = -0.6 angstrom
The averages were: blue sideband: 4.57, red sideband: 4.61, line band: 4.69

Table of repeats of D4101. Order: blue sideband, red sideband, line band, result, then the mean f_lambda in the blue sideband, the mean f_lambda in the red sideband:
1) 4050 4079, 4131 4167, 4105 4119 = 0.041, 4.48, 4.73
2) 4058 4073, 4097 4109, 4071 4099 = -0.109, 4.54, 3.67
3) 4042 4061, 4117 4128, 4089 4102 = 0.138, 4.44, 4.63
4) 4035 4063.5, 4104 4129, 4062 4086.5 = -0.024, 4.54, 4.44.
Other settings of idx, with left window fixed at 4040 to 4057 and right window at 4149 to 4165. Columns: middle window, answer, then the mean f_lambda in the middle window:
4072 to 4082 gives 0.5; 4.4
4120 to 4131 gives 0.5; 4.42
